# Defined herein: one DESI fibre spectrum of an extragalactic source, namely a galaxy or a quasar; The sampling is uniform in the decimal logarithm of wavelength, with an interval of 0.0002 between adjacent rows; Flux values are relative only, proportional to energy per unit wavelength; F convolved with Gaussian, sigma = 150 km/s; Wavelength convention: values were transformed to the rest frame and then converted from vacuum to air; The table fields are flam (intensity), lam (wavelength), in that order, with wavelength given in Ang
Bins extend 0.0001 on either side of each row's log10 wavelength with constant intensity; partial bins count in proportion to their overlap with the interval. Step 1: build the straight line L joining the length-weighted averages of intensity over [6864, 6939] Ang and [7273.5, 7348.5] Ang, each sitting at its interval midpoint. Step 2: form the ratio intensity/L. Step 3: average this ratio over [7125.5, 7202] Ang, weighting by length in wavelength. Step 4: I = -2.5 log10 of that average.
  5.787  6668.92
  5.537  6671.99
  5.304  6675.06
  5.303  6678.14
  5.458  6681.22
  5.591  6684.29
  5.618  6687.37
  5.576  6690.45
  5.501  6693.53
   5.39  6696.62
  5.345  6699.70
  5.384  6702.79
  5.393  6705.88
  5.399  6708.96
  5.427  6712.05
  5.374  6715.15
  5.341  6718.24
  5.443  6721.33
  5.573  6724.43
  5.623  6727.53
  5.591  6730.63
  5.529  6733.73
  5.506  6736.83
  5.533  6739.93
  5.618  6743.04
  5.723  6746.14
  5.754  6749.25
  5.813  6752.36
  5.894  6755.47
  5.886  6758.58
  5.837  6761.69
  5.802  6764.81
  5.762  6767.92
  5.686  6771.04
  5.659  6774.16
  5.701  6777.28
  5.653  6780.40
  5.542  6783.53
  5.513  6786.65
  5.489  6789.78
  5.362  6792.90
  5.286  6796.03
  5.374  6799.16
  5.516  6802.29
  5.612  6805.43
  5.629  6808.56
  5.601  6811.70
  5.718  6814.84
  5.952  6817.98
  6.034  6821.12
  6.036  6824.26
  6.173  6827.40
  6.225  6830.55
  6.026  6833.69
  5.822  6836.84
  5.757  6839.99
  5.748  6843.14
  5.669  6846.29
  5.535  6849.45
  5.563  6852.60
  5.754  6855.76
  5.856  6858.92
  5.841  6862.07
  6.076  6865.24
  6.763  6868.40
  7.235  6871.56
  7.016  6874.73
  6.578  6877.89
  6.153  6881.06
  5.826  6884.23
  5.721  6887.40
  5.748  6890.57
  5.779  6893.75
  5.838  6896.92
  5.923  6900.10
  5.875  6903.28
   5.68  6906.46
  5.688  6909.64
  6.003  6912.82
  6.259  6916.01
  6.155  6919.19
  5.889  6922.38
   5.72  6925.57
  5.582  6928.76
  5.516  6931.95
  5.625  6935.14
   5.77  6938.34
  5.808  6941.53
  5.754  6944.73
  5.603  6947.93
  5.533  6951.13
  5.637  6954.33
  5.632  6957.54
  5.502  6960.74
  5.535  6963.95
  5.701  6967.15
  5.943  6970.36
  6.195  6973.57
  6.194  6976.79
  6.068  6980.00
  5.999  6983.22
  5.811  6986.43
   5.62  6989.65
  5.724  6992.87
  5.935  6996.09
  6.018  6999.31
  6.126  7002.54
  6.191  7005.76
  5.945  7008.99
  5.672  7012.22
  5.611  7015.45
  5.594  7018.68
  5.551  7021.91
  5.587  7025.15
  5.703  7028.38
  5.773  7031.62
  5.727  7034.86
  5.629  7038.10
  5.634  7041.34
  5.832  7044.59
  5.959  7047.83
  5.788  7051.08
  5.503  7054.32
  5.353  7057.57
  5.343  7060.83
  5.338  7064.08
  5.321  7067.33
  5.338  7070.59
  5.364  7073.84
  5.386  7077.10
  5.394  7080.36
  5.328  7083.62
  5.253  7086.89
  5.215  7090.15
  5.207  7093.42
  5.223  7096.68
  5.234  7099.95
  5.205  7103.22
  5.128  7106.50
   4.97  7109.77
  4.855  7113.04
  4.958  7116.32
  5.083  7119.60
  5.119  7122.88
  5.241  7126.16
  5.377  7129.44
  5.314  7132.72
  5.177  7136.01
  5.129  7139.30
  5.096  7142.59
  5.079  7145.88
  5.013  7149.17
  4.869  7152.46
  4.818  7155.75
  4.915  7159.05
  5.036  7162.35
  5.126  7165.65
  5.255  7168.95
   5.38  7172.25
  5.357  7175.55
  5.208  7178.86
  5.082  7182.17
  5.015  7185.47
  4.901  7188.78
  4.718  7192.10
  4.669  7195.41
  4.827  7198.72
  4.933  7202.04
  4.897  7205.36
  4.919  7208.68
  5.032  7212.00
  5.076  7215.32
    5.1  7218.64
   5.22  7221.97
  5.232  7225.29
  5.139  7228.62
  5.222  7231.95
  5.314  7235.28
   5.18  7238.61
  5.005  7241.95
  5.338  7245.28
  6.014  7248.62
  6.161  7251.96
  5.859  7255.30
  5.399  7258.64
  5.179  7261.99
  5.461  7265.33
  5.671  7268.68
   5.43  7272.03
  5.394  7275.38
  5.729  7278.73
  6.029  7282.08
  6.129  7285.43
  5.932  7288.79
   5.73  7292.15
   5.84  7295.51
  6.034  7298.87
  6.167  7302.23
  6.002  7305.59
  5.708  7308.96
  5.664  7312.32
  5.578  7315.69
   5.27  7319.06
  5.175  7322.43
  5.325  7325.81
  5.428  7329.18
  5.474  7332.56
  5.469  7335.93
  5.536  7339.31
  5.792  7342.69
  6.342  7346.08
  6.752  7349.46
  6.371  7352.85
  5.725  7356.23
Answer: 0.15 mag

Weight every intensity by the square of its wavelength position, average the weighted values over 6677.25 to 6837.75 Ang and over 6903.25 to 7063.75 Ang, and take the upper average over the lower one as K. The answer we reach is 1.09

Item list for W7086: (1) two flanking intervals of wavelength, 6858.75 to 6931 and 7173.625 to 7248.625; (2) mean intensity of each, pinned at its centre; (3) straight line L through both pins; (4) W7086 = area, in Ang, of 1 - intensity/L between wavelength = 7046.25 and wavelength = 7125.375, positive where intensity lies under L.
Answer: 2.7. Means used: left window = 6.05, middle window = 5.28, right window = 5.09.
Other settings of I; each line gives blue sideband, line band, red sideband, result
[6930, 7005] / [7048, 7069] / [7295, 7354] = 0.061 mag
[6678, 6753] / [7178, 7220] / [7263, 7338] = 0.142 mag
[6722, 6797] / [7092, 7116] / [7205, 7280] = 0.067 mag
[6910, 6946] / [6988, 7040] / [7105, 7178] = -0.046 mag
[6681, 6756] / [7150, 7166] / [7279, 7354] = 0.161 mag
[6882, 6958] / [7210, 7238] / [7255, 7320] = 0.111 mag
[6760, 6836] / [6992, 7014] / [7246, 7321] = -0.041 mag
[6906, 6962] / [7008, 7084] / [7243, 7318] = 0.033 mag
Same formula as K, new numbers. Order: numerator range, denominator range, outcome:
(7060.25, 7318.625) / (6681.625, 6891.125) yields 1.04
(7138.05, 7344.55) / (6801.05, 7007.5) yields 1.00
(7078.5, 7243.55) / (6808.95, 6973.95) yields 0.94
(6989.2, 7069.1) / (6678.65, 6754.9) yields 1.13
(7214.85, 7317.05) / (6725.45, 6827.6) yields 1.13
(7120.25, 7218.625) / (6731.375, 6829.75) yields 0.99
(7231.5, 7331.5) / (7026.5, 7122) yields 1.11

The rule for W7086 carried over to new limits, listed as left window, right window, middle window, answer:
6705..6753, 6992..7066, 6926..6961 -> 0.15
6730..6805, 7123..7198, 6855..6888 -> -4.84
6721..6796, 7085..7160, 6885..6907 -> -1.46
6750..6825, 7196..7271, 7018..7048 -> -1.29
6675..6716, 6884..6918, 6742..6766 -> -1.03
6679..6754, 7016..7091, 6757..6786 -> -1.04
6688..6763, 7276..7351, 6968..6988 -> -1.32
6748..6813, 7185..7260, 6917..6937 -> -1.01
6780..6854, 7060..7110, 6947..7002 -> -3.66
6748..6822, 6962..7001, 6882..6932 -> -0.28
